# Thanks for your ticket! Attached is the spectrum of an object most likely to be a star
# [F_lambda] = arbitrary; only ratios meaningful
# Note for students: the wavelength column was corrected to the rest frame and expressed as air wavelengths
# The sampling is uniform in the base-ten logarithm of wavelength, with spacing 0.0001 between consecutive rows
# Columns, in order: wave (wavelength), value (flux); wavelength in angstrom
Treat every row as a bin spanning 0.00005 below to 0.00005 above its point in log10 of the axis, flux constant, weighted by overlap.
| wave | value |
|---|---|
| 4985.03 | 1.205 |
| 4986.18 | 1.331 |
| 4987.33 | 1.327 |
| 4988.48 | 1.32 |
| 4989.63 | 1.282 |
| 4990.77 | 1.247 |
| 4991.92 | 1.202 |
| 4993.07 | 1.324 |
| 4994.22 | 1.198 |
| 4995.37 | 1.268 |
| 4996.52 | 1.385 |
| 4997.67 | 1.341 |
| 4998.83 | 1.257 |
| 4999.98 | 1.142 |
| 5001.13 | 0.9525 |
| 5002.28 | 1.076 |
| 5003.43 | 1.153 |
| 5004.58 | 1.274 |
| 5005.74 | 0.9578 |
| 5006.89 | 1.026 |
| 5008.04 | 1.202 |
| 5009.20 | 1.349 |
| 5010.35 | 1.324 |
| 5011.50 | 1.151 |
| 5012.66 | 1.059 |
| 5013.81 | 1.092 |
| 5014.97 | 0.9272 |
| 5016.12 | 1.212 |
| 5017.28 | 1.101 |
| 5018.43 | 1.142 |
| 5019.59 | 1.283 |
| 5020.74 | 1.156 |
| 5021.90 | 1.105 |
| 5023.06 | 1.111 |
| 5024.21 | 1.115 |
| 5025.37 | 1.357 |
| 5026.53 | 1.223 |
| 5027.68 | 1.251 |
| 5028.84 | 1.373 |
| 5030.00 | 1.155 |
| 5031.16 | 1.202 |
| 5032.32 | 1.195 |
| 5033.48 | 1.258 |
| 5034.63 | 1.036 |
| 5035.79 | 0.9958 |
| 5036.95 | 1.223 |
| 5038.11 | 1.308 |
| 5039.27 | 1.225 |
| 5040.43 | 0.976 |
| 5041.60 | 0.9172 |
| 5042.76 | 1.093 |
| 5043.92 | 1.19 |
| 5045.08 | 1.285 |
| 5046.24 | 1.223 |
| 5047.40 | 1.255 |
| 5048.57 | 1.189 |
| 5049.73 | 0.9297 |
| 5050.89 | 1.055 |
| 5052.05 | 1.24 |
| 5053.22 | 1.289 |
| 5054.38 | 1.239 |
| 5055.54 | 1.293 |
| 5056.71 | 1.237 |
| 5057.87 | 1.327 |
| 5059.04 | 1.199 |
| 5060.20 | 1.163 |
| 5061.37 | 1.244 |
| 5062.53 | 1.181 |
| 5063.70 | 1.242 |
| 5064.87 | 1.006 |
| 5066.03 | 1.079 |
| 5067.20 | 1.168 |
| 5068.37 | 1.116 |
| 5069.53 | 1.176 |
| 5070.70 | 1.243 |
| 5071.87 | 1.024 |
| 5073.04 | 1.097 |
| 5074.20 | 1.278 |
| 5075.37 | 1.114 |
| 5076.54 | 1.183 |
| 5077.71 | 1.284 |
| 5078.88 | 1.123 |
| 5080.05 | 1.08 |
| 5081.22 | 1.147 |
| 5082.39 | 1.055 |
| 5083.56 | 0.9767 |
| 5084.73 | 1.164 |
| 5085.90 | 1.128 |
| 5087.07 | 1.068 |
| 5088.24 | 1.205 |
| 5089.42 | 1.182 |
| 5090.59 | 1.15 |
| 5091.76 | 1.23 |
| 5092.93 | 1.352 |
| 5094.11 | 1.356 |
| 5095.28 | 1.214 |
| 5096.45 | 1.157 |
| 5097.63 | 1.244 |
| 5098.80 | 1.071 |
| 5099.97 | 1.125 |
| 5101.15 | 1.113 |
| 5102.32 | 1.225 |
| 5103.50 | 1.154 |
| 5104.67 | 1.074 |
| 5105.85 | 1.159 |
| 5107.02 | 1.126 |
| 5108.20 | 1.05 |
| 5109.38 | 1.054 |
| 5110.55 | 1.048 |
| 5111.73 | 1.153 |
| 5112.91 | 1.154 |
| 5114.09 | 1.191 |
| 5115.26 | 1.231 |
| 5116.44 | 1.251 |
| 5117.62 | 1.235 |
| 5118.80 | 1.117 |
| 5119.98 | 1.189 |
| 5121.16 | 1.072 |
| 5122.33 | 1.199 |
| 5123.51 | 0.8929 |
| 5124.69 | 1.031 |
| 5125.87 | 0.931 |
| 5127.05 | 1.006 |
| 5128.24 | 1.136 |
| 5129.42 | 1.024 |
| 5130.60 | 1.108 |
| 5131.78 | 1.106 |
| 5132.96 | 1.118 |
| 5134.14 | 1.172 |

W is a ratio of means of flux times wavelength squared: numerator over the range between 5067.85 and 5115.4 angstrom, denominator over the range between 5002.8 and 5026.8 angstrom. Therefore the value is 1.0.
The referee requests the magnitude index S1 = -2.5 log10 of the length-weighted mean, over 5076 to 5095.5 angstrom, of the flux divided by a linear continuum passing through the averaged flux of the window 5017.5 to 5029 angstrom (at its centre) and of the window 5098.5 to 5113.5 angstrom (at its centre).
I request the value -0.03 mag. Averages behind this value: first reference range 1.2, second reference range 1.12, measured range 1.17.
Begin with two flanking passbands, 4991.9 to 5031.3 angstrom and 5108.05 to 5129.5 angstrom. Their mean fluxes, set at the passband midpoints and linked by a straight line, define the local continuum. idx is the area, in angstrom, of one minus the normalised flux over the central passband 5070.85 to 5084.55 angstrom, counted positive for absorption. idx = 0.1 angstrom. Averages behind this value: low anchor 1.18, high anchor 1.11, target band 1.13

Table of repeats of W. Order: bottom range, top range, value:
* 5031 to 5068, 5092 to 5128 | 1.00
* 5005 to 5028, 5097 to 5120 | 1.03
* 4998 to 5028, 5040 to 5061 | 1.03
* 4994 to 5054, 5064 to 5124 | 1.01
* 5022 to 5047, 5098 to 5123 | 1.00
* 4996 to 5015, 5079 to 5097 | 1.03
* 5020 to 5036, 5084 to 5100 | 1.03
